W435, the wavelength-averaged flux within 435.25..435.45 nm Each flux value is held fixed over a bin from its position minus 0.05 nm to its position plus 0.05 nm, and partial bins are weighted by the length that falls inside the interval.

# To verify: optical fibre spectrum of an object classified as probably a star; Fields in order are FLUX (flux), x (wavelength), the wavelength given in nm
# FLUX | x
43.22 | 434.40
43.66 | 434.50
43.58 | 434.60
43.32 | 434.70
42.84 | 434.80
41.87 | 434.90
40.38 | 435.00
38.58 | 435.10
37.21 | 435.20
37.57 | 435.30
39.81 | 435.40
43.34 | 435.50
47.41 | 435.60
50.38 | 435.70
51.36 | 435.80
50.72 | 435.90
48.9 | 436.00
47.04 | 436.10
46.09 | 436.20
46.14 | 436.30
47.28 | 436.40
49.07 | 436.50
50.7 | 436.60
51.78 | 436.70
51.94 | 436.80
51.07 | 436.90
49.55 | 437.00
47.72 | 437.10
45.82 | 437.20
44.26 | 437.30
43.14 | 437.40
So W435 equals 38.7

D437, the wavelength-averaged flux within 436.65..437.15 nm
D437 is 50.4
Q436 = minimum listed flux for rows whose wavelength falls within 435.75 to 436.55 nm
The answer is 46.09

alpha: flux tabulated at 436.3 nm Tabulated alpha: 46.14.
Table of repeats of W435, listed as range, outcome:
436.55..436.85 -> 51.5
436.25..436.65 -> 48.3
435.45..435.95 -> 48.6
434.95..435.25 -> 38.7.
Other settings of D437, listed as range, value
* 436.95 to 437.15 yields 48.6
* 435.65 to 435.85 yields 50.9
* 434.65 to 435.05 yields 42.1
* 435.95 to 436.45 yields 47.1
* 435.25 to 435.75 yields 43.7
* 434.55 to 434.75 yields 43.5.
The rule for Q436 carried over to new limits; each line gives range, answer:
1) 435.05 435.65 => 37.21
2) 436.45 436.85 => 49.07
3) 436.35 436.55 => 47.28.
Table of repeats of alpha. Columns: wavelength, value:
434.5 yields 43.66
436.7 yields 51.78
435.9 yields 50.72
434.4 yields 43.22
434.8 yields 42.84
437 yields 49.55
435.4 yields 39.81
